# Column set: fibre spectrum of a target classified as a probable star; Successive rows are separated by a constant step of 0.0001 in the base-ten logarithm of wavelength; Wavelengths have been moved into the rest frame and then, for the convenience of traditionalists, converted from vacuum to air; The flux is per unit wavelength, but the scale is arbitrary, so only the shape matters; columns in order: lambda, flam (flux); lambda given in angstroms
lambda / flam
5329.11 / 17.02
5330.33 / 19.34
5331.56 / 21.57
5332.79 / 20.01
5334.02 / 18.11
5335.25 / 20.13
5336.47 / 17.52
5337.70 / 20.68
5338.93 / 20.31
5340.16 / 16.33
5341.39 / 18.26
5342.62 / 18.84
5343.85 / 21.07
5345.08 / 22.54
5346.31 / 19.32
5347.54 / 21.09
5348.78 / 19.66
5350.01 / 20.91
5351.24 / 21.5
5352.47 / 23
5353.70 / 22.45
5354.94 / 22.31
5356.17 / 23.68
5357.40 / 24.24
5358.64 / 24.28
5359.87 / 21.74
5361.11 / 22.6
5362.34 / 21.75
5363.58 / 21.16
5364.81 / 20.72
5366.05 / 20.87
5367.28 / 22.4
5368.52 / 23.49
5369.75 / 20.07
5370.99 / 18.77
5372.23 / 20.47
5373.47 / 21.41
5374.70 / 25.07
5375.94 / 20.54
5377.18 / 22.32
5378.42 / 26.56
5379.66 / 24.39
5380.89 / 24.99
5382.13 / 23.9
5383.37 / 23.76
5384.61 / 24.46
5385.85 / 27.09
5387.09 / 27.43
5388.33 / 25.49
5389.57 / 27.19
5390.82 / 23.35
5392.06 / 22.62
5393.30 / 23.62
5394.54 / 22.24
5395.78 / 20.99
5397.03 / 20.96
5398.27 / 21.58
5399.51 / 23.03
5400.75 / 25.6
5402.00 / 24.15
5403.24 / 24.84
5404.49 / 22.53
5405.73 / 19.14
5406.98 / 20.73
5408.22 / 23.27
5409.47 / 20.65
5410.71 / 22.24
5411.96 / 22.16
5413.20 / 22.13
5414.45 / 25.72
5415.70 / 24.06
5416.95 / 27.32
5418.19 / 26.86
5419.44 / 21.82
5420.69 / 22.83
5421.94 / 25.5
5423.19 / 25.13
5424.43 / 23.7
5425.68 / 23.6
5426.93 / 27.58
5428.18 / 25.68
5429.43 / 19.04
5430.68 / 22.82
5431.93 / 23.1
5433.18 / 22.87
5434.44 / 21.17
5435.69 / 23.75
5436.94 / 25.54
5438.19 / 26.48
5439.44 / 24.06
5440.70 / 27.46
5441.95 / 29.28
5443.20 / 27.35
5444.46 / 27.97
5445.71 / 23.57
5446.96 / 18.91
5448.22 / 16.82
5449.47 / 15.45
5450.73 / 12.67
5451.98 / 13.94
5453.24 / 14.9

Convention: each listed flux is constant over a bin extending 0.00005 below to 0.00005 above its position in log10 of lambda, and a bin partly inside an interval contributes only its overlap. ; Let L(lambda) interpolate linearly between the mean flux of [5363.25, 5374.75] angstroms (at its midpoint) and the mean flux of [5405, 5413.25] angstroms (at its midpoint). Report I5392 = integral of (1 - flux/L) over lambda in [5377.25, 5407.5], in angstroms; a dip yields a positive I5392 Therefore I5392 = -3.4 angstroms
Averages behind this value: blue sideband 21.3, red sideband 21.5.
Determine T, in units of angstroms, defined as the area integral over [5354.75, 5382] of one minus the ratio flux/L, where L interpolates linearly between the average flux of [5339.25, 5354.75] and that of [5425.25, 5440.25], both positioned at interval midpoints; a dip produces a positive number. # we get -1.5 angstroms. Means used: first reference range 20.5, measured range 22.5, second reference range 23.8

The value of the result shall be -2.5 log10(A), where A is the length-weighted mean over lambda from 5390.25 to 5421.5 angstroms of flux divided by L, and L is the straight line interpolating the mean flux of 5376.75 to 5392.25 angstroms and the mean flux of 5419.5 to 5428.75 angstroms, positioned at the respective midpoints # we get 0.08 mag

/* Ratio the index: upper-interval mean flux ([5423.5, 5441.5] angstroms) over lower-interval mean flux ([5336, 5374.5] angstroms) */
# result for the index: 1.1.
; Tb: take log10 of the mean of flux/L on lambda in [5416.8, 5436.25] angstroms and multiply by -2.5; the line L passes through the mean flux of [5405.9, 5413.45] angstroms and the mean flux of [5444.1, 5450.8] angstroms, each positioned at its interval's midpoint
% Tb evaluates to -0.15 mag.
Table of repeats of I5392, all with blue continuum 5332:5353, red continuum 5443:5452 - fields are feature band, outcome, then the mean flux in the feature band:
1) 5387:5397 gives -2.0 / 23.7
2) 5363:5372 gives -0.5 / 21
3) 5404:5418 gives -2.2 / 22.9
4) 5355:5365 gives -1.4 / 22.6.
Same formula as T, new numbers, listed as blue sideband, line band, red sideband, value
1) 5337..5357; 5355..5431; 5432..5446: -0.71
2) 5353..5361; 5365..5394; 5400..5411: -0.77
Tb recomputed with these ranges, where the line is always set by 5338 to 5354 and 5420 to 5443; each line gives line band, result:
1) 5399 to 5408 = 0.01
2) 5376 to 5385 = -0.10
